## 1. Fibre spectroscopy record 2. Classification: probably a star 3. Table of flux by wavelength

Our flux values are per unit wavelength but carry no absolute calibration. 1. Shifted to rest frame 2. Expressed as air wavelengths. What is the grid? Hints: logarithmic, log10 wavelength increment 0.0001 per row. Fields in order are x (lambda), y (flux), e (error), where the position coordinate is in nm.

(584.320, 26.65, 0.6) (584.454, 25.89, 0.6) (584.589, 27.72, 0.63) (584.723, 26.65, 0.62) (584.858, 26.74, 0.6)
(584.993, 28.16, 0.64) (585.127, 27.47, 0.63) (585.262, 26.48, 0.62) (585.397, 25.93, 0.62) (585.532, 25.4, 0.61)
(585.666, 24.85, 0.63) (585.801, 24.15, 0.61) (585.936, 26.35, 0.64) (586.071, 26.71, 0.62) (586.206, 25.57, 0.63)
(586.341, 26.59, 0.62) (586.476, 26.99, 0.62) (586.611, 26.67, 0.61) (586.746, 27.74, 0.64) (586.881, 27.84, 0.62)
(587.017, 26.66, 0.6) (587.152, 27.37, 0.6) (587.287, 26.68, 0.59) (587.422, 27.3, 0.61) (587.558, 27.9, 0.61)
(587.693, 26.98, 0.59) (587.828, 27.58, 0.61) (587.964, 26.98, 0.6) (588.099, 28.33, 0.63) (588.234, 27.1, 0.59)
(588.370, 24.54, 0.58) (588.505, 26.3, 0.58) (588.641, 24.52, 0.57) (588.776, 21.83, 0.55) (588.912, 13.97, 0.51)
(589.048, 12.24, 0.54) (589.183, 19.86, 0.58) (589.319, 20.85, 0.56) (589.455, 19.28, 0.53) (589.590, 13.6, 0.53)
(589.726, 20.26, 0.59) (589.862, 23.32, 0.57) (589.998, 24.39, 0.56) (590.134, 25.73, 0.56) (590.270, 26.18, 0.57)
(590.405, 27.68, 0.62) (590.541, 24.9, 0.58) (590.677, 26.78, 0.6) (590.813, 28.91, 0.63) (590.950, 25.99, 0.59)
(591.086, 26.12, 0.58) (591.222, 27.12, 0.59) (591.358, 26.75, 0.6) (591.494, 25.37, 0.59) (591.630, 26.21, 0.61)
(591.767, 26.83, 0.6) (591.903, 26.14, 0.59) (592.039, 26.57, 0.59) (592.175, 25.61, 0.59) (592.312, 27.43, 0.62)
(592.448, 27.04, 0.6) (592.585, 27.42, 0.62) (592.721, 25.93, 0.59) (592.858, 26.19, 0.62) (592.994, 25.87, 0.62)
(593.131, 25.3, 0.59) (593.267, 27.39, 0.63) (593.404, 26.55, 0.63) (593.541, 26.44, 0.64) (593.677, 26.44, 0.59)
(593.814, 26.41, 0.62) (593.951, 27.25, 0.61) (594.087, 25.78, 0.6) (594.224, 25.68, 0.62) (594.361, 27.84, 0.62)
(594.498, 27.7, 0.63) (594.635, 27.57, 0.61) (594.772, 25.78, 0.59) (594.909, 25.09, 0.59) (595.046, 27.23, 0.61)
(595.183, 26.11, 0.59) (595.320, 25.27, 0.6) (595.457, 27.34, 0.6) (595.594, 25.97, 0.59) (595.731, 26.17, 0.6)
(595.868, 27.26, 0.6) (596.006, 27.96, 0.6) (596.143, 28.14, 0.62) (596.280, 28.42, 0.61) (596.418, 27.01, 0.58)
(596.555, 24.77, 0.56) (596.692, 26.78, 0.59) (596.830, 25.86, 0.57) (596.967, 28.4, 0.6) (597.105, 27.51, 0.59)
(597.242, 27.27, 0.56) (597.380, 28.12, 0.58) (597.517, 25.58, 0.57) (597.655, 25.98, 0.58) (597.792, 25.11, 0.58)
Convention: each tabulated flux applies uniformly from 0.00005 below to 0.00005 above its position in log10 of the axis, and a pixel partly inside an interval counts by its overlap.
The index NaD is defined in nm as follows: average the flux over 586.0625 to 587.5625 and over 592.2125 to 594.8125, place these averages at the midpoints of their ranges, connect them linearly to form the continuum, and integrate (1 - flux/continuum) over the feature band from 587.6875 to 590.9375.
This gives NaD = 0.416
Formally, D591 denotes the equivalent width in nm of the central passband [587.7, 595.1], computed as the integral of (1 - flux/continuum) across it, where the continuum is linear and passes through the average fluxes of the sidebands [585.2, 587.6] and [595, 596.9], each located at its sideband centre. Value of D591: 0.414 nm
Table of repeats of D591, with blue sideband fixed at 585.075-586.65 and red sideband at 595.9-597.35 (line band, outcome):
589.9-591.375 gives 0.01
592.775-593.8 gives 0.02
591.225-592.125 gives 0.01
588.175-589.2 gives 0.20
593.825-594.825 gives 0.01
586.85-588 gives -0.04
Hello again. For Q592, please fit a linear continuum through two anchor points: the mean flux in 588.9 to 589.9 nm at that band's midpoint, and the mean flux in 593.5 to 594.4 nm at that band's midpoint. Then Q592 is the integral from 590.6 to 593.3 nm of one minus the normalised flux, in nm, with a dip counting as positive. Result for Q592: -0.460 nm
